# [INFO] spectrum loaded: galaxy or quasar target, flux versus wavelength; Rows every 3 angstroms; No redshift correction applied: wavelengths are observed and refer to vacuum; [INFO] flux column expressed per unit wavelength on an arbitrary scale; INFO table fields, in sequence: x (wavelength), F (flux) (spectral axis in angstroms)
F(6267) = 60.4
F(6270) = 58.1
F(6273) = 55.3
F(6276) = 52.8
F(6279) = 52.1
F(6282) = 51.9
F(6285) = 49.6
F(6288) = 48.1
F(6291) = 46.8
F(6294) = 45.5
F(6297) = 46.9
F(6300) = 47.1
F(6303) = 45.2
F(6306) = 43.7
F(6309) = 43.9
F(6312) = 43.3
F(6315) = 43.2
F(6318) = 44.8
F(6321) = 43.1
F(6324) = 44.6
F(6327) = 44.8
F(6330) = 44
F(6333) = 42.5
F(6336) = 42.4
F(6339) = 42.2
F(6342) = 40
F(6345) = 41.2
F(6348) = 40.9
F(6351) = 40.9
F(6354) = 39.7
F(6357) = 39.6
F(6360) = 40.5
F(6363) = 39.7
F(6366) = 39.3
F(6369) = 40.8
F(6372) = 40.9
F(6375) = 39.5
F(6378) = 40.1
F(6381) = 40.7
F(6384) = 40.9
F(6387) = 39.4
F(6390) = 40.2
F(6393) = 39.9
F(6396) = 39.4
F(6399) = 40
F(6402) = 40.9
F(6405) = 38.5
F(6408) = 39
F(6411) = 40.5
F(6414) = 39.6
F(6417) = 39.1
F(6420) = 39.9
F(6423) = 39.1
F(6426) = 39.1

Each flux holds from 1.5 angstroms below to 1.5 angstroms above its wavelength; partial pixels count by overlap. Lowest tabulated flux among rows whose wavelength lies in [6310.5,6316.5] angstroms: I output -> 43.2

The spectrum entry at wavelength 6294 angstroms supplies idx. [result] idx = 45.5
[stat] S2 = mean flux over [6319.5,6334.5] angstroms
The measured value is 43.8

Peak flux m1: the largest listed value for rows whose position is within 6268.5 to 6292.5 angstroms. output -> 58.1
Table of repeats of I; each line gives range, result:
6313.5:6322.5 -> 43.1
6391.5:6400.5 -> 39.4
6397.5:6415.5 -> 38.5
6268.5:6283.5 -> 51.9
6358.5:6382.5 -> 39.3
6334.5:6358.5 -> 39.6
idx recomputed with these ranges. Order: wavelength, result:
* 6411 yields 40.5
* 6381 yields 40.7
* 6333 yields 42.5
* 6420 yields 39.9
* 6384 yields 40.9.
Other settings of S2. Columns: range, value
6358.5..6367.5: 39.8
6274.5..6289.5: 50.9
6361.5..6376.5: 40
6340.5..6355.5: 40.5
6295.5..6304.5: 46.4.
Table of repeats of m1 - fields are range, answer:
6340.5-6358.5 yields 41.2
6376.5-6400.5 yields 40.9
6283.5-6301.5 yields 49.6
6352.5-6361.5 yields 40.5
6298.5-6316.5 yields 47.1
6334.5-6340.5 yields 42.4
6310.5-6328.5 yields 44.8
